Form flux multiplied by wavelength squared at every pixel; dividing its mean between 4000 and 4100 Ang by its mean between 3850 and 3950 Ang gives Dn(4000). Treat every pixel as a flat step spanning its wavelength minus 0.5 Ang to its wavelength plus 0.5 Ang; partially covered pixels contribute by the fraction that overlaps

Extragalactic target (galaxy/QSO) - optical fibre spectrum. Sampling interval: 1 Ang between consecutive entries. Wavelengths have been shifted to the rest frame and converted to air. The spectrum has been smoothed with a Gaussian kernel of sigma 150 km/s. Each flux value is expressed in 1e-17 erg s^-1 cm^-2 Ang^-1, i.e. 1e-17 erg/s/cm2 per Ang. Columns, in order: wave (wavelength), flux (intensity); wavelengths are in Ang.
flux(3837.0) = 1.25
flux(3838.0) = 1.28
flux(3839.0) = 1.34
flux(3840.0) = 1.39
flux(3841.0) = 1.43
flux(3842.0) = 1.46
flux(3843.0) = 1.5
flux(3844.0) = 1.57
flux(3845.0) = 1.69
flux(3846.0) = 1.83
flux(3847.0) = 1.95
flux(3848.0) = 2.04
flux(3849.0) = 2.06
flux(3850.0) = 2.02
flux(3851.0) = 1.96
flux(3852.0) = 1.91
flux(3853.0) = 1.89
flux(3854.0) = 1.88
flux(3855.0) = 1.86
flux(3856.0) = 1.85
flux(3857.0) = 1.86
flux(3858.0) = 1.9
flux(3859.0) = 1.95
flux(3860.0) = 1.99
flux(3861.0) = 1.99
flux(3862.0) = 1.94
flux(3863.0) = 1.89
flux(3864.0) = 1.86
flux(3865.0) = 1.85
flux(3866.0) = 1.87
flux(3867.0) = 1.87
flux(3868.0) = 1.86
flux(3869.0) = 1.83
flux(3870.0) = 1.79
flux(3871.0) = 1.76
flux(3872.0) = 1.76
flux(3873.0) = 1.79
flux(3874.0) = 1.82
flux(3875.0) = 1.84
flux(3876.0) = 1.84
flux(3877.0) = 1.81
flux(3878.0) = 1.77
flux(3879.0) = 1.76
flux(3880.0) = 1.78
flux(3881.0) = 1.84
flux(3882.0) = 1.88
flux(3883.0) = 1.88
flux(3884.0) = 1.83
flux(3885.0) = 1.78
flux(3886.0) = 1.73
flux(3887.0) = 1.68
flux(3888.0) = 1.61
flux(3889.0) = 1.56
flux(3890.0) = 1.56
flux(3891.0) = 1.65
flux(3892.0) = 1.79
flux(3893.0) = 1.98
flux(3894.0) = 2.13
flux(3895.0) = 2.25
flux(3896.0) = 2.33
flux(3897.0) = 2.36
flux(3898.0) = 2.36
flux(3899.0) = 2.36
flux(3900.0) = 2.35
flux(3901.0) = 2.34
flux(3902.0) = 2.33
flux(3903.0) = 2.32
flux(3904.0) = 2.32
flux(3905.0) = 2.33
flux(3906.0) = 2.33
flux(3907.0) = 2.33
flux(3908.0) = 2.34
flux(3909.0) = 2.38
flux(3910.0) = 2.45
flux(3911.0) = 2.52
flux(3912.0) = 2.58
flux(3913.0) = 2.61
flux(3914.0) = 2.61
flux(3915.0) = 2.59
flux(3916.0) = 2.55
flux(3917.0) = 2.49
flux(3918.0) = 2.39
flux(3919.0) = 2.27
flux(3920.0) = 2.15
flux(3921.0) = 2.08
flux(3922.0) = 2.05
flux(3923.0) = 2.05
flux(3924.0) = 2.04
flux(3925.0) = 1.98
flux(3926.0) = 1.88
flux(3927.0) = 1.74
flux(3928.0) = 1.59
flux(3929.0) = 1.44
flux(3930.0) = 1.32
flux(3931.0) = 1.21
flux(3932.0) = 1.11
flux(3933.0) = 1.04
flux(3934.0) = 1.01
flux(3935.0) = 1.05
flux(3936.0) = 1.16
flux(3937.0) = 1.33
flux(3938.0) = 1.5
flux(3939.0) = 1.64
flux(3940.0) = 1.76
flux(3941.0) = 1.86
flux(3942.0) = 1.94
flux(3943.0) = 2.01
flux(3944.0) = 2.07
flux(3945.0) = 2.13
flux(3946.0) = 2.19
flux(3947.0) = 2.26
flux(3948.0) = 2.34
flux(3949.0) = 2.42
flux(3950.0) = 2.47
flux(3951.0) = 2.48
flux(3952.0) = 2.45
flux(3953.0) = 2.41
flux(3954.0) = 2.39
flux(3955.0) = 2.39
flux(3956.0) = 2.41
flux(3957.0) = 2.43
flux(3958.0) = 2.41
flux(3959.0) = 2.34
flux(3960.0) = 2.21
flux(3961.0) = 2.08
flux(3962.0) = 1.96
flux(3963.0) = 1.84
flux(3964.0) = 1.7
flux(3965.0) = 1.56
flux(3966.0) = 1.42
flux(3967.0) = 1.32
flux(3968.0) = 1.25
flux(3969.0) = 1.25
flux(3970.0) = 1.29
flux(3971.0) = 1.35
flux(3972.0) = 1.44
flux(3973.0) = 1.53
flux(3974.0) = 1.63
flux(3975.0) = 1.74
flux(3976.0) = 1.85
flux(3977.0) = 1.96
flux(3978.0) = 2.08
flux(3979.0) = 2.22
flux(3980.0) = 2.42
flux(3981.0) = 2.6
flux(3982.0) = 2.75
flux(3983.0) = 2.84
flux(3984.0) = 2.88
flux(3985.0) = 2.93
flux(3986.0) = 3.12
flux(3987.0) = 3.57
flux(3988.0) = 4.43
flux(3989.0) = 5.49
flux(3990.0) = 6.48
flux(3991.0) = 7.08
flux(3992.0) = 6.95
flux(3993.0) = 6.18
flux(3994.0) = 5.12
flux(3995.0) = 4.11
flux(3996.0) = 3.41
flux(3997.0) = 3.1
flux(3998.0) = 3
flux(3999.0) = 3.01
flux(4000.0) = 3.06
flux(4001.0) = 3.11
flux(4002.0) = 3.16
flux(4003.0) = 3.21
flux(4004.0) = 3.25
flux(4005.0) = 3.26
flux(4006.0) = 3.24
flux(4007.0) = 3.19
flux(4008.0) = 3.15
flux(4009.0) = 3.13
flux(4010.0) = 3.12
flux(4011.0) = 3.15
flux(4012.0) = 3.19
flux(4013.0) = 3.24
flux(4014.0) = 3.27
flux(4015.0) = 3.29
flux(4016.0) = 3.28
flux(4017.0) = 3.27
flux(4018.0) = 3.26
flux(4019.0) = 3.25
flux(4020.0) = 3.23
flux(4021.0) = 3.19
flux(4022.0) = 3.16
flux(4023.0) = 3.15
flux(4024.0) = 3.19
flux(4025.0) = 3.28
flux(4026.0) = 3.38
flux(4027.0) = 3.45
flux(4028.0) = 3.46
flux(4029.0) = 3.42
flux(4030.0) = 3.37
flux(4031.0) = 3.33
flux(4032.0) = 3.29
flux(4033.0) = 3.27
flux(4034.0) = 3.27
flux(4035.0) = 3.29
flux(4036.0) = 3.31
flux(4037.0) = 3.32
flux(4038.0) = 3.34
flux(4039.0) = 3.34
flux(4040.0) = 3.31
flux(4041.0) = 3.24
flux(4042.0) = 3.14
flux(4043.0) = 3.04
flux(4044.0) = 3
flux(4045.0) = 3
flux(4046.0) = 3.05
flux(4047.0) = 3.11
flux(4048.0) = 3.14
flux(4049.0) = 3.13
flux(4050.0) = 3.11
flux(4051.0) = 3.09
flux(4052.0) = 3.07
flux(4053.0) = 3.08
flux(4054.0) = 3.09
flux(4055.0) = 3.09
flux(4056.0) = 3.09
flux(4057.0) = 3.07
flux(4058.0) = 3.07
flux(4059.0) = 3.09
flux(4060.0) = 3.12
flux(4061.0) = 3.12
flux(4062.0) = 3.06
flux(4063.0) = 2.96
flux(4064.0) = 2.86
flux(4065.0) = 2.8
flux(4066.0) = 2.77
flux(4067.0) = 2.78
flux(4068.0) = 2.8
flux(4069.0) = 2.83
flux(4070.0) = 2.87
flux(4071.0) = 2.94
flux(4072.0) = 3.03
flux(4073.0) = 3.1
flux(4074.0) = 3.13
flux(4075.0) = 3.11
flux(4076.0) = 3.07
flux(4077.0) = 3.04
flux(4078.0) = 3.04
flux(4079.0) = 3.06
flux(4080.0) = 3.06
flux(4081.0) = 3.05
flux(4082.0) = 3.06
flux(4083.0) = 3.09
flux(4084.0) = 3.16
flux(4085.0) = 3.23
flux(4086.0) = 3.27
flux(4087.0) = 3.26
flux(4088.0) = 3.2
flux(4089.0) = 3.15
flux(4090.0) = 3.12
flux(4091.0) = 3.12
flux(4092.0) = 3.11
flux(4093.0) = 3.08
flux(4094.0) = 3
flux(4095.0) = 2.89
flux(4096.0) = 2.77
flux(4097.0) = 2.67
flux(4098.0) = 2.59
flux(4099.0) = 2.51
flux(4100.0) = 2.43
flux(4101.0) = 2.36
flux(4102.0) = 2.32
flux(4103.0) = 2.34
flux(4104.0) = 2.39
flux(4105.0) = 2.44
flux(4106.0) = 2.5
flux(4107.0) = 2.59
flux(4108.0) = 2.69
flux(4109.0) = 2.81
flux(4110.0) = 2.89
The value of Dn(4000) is 1.7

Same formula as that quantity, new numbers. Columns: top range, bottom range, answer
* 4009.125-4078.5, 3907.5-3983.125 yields 1.67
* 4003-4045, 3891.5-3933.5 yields 1.61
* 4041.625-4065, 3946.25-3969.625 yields 1.55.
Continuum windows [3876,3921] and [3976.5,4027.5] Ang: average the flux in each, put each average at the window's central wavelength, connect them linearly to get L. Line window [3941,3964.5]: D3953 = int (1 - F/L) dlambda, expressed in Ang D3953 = 5.1 Ang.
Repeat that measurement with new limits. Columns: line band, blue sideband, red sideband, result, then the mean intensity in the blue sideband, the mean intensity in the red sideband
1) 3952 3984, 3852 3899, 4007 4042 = 8.7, 1.88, 3.27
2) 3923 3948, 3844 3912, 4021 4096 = 7.3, 1.97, 3.12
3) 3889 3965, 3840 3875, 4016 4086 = 7.3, 1.83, 3.13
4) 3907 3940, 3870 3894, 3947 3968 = 0.8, 1.78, 2.13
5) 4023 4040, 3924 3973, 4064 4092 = -4.8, 1.81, 3.04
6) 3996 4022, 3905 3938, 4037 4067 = -4.6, 1.96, 3.08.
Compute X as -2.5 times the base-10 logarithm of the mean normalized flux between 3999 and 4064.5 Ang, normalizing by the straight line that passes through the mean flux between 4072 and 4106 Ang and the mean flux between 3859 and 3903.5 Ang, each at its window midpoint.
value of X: -0.21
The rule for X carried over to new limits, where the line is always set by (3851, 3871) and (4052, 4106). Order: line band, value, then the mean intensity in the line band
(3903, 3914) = -0.15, 2.42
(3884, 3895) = 0.14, 1.77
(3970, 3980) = 0.35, 1.77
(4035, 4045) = -0.17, 3.22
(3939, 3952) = 0.07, 2.15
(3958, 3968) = 0.28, 1.83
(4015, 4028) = -0.22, 3.27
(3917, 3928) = 0.06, 2.06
